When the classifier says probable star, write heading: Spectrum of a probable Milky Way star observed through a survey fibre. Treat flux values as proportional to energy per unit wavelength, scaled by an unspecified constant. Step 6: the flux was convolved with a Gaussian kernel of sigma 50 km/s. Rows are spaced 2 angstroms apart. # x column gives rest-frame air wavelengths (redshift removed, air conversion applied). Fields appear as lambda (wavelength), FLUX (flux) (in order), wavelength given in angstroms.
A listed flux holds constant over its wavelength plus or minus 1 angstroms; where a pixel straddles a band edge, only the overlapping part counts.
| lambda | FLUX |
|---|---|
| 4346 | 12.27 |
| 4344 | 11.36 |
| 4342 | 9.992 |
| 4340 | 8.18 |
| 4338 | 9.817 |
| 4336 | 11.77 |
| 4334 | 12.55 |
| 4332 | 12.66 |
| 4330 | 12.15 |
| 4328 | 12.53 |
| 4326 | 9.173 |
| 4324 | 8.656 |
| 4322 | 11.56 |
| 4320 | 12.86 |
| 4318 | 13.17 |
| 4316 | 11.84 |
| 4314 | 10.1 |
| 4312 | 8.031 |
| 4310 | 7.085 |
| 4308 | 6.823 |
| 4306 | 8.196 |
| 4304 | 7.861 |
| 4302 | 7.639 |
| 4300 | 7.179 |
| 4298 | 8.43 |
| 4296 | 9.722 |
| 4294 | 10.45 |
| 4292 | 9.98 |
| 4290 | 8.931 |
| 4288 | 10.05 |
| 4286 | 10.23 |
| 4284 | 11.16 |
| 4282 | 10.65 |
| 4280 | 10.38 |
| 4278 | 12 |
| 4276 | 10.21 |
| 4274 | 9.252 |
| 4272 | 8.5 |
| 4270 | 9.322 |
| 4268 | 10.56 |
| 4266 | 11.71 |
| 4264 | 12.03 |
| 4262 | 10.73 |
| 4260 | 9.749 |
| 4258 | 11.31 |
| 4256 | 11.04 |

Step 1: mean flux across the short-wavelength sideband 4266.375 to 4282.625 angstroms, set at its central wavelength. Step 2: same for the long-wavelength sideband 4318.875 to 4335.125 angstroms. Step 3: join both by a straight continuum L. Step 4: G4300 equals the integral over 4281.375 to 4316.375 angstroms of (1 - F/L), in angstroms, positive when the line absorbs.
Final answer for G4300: 5.54 angstroms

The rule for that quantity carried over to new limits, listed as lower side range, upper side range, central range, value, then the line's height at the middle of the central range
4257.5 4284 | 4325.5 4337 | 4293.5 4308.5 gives 3.93 angstroms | 11.2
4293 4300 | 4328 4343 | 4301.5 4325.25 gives 1.29 angstroms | 10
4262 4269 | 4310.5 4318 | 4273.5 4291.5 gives 1.00 angstroms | 10.9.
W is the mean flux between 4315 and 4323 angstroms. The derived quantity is 12.4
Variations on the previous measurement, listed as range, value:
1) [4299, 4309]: 7.54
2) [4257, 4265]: 11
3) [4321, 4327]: 9.8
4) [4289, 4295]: 9.79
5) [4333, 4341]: 10.6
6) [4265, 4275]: 9.87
